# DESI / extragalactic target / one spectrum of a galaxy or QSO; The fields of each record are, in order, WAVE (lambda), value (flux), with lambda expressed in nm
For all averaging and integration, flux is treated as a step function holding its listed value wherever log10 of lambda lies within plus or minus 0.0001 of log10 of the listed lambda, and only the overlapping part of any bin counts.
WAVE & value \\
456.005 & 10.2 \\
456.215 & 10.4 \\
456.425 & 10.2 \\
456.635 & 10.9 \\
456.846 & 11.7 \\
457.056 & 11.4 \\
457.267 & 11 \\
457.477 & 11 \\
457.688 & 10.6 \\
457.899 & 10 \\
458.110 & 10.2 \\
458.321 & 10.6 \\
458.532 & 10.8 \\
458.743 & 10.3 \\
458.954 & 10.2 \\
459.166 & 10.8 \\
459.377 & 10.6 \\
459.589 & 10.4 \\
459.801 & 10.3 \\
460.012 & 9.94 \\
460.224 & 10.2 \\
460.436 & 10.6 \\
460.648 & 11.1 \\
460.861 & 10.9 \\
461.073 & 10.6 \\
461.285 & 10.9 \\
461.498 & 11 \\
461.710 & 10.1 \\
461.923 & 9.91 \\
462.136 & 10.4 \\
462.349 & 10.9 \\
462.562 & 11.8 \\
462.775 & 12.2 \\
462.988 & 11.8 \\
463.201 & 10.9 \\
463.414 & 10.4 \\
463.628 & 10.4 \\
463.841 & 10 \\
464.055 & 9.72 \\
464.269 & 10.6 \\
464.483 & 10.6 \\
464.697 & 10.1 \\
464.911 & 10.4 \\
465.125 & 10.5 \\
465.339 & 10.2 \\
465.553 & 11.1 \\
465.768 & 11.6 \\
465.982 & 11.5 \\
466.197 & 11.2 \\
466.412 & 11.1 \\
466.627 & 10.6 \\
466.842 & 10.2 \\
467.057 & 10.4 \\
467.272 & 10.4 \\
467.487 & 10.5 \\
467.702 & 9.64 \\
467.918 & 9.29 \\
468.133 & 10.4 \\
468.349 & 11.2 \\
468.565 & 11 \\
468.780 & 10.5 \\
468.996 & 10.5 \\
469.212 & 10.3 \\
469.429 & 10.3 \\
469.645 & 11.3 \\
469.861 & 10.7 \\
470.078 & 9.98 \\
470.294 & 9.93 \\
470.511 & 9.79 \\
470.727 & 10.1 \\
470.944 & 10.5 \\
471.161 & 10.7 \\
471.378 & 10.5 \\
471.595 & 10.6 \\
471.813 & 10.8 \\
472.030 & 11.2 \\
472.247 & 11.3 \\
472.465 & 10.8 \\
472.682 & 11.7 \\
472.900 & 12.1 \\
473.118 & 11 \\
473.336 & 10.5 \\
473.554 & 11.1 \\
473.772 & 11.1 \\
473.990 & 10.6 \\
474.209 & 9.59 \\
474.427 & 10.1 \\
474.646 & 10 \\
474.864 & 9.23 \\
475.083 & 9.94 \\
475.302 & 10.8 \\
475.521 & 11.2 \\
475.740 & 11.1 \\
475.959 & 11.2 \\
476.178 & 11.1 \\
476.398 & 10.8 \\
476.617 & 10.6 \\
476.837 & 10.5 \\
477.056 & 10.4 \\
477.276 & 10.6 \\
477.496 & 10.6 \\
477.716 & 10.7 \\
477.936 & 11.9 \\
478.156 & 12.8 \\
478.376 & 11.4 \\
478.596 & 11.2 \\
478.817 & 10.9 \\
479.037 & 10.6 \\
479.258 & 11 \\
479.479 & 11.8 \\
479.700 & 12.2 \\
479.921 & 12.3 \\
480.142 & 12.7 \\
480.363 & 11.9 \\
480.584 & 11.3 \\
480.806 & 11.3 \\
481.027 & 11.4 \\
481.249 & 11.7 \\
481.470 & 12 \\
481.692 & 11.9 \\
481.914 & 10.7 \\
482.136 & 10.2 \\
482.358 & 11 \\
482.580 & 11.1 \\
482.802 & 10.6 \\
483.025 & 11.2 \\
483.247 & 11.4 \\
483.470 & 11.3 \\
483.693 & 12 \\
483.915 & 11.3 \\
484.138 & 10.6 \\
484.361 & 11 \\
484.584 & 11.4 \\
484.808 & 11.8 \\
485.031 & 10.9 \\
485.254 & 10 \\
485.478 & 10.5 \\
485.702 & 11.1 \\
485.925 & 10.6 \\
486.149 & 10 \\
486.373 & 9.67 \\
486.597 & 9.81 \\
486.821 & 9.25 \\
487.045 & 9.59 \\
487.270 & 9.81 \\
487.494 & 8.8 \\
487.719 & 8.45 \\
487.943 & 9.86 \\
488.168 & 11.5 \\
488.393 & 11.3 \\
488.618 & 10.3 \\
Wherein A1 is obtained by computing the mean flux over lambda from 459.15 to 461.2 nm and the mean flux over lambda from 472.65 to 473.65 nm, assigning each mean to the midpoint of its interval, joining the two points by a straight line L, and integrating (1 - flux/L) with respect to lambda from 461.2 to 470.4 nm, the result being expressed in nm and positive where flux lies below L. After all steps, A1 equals 0.19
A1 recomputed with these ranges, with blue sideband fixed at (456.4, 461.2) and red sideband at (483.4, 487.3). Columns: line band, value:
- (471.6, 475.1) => -0.031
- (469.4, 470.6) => 0.031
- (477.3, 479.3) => -0.115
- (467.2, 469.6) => 0.052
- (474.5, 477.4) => 0.011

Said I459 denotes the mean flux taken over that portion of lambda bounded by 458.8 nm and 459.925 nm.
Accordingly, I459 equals 10.4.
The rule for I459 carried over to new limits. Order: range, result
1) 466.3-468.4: 10.4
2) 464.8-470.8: 10.5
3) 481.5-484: 11.2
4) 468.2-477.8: 10.6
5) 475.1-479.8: 11.1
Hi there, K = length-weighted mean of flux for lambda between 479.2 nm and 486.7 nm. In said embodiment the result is 11.2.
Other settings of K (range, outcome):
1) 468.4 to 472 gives 10.5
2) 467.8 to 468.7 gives 10.5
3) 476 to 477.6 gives 10.7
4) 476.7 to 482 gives 11.4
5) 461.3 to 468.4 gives 10.6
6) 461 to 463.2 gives 11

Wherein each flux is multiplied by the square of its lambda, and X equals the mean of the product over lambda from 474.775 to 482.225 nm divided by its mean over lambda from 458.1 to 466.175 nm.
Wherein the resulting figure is 1.13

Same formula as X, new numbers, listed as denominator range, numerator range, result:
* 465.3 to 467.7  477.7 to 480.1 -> 1.13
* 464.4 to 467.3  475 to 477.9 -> 1.05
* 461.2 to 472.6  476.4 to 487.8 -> 1.10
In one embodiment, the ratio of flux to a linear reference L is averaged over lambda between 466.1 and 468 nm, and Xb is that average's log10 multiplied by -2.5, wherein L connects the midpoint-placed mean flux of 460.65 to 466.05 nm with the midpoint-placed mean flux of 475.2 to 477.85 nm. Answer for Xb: 0.04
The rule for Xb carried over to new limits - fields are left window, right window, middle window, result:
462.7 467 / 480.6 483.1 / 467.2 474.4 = 0.03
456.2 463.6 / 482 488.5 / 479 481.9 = -0.11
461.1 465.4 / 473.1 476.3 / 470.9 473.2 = -0.05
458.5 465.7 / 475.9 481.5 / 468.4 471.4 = 0.05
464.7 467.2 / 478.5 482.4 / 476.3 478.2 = 0.04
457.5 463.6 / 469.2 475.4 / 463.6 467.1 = 0.00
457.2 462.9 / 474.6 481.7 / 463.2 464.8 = 0.05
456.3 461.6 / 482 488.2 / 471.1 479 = -0.03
